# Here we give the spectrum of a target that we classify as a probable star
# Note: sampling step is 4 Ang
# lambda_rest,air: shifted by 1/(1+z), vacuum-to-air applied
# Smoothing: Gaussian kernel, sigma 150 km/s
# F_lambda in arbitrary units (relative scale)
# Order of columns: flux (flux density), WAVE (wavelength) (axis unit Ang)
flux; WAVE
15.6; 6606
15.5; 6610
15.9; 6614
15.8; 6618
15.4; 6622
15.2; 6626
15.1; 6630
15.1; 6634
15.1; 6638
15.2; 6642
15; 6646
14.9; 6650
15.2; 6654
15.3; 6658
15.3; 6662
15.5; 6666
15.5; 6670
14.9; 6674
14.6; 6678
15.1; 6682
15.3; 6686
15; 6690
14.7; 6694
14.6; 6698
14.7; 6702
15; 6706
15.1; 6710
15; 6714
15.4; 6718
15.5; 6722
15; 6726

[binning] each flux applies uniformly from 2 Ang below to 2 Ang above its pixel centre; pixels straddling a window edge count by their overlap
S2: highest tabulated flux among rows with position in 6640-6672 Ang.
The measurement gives 15.5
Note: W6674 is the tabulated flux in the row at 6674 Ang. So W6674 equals 14.9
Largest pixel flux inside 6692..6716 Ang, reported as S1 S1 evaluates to 15.1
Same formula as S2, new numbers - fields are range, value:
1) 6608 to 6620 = 15.9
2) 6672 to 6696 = 15.3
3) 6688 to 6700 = 15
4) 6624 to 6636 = 15.2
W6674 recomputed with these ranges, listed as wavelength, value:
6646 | 15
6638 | 15.1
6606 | 15.6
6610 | 15.5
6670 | 15.5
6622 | 15.4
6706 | 15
